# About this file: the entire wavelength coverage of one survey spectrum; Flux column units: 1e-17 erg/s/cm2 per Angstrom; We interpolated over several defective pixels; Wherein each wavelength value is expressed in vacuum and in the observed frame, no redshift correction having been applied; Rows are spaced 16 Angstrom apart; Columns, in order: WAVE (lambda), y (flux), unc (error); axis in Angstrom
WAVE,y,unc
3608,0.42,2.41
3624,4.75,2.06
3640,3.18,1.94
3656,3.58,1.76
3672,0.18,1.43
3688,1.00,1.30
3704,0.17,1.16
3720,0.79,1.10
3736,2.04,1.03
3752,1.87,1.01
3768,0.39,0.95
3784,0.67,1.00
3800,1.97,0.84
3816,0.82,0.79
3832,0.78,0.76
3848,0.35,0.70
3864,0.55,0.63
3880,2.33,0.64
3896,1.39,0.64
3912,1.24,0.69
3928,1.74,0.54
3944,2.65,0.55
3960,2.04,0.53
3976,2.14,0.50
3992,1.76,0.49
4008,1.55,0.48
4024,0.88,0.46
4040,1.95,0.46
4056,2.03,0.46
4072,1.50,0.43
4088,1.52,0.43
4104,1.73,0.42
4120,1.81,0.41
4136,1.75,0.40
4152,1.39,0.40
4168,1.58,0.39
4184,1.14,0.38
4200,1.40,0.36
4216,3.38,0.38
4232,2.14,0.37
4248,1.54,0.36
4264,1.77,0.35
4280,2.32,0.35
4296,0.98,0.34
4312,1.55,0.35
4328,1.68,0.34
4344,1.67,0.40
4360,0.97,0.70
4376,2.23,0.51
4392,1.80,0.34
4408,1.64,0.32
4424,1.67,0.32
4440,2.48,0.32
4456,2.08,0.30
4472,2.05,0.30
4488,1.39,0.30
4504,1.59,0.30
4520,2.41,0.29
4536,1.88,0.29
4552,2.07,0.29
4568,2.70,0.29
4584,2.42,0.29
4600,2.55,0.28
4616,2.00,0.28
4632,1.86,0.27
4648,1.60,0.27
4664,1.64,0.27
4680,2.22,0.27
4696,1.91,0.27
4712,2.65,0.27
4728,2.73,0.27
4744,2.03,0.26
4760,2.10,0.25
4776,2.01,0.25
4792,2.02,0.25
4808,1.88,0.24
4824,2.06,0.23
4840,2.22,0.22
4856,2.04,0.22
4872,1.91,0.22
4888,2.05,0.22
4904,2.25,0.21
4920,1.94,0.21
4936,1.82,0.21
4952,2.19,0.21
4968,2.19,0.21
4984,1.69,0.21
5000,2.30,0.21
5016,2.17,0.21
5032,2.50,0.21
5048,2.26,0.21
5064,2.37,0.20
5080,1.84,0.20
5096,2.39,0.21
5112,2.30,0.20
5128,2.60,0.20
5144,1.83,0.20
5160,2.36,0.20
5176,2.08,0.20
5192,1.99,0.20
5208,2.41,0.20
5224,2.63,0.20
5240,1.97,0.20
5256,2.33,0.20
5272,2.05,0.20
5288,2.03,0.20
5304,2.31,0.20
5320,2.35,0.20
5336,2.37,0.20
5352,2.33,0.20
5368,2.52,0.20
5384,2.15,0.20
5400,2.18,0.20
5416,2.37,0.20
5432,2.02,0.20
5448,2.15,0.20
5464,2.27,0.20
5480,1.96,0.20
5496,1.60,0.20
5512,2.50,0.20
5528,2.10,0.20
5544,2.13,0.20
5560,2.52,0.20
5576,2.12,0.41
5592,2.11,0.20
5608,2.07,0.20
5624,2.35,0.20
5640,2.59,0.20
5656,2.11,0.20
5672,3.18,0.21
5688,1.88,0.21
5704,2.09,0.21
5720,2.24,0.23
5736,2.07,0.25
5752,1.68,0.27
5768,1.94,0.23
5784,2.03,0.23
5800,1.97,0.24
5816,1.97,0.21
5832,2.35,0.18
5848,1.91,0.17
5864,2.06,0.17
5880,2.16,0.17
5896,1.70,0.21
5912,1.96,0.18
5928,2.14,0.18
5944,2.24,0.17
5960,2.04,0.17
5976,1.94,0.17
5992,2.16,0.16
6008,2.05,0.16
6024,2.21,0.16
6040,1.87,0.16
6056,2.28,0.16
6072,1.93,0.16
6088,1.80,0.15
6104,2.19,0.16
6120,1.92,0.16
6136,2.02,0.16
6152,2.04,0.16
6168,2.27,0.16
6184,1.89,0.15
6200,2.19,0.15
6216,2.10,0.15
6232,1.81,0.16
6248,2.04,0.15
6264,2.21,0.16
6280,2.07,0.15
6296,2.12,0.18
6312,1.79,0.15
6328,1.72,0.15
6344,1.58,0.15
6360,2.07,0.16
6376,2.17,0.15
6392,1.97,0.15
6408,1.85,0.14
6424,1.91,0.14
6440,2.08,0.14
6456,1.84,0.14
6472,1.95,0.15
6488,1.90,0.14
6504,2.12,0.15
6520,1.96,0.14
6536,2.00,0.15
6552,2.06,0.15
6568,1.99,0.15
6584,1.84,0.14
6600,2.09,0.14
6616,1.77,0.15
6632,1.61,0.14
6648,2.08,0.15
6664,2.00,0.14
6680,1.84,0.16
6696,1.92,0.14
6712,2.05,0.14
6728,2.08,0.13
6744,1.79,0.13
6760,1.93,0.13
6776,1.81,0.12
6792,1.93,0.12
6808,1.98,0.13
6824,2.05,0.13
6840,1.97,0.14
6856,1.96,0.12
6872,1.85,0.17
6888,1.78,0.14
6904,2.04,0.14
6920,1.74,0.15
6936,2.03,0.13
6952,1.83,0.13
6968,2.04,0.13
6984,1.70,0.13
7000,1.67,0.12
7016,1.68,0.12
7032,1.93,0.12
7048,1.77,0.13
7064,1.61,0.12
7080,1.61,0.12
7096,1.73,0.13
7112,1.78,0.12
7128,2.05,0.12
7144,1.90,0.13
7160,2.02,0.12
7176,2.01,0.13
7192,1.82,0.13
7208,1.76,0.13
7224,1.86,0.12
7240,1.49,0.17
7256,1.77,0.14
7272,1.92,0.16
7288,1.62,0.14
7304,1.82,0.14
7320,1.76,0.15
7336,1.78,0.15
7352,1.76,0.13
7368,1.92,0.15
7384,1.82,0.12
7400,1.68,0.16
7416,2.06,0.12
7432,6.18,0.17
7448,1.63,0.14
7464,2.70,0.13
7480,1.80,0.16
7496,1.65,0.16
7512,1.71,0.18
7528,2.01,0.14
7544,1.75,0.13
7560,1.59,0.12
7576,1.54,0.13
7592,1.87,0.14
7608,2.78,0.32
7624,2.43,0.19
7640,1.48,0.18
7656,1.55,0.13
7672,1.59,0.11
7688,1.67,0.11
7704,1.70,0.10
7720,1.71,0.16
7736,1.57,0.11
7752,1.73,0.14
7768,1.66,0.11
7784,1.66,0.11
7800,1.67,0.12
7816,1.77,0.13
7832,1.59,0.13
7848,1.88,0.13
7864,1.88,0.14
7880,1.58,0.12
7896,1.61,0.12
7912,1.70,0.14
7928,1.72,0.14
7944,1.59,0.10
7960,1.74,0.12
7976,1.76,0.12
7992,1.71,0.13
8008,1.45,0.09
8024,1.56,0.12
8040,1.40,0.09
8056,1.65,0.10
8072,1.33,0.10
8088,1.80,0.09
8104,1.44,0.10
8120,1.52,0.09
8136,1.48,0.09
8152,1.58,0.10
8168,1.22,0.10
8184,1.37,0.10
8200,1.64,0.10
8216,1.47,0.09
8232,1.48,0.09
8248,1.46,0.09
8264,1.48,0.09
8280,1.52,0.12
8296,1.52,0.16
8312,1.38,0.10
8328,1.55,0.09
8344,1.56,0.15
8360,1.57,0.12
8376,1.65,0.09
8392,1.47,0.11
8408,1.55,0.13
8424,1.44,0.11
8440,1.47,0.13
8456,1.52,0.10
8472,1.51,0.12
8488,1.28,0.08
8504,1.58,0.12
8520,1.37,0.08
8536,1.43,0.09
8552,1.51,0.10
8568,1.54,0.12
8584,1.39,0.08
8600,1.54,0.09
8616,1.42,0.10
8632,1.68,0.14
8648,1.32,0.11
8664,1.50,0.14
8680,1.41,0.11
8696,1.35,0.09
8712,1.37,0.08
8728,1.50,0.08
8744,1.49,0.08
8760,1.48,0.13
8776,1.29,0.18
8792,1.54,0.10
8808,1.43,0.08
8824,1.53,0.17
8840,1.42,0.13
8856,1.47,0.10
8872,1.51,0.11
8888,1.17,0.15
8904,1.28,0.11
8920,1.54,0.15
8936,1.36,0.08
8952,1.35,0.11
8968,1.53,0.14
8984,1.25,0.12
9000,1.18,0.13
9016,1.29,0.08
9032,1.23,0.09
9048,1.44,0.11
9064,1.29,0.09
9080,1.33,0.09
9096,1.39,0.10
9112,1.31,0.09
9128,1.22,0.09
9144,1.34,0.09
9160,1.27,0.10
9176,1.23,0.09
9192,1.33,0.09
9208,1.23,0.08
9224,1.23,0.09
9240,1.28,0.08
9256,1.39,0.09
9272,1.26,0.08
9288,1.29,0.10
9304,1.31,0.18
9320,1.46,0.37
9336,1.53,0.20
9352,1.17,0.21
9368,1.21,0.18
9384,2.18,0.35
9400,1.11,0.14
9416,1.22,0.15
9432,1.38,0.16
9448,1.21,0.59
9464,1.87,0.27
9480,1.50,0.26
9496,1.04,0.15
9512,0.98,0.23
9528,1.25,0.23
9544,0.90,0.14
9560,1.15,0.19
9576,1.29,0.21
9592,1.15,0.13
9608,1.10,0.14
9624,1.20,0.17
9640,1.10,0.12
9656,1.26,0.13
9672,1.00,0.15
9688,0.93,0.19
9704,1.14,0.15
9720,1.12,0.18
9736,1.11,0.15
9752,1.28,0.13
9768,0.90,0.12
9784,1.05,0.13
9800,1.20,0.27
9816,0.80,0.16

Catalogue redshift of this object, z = 0.132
